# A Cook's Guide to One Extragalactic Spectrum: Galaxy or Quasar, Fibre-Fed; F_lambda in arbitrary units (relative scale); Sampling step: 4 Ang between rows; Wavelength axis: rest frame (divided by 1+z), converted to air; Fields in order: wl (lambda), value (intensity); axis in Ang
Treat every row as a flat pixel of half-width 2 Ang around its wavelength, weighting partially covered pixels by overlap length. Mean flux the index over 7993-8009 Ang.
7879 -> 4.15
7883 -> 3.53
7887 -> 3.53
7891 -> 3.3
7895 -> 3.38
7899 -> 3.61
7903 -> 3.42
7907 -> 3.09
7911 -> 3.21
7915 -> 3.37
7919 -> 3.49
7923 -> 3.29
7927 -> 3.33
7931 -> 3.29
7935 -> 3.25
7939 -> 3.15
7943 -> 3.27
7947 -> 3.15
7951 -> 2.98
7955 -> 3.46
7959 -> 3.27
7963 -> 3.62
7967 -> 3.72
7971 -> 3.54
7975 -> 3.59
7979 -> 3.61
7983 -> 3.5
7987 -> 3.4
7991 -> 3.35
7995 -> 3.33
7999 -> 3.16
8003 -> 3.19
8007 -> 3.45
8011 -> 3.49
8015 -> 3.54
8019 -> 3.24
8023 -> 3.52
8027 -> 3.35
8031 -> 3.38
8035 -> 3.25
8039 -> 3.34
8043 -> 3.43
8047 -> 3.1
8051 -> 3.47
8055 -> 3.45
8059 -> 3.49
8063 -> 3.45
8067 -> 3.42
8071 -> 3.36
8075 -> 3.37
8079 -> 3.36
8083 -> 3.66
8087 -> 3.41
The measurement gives 3.28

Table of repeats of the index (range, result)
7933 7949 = 3.21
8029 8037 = 3.31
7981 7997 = 3.4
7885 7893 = 3.42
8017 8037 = 3.35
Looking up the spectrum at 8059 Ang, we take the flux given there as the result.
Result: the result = 3.49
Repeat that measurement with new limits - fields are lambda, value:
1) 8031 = 3.38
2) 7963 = 3.62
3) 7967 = 3.72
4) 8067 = 3.42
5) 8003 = 3.19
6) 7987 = 3.4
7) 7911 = 3.21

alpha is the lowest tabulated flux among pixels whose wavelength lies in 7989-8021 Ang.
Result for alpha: 3.16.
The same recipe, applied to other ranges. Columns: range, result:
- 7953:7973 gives 3.27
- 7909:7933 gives 3.21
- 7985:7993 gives 3.35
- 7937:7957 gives 2.98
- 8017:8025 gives 3.24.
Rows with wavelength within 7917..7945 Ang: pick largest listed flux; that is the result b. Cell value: 3.49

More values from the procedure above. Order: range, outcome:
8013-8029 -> 3.54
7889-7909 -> 3.61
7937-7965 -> 3.62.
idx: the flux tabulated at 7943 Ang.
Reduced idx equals 3.27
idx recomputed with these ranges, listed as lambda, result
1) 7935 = 3.25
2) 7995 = 3.33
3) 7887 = 3.53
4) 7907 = 3.09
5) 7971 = 3.54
